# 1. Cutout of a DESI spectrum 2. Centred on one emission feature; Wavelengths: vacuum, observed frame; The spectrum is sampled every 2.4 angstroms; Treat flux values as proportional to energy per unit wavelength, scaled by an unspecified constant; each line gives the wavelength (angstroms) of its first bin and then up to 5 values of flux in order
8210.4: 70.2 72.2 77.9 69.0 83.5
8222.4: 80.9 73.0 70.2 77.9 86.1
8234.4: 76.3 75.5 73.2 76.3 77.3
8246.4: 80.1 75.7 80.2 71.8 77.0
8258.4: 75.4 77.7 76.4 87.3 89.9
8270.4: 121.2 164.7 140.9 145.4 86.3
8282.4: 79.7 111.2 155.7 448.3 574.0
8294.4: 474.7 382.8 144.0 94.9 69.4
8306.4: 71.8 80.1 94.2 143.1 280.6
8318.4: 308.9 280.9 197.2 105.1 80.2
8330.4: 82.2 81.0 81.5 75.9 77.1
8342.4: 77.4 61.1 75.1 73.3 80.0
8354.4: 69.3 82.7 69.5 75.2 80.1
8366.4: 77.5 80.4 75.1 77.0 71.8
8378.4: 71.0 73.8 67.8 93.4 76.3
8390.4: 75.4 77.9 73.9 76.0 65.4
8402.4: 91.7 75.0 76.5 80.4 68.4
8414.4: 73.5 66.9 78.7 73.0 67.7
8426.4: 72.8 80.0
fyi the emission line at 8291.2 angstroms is H-alpha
